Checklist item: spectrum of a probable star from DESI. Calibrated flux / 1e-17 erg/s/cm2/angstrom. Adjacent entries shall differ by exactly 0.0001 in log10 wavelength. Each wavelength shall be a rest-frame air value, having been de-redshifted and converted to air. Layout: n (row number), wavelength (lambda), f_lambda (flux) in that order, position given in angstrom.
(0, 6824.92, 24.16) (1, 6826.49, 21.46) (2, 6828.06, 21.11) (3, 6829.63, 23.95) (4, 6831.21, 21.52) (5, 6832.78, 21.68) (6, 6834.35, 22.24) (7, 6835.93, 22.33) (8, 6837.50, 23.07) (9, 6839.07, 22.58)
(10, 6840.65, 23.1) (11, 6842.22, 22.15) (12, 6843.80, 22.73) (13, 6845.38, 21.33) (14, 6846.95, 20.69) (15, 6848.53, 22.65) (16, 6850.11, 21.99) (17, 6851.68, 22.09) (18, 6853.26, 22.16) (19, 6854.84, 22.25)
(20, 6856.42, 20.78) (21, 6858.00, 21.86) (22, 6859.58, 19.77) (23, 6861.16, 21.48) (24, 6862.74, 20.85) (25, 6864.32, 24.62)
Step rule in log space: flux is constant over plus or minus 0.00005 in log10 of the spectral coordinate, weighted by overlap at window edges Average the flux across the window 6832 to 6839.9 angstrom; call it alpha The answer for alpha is 22.4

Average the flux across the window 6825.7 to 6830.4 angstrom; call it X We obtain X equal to 22.2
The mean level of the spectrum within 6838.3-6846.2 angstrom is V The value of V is 22.4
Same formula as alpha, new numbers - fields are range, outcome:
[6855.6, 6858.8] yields 21.3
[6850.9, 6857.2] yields 21.8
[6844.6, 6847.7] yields 21.1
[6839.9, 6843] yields 22.7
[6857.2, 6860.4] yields 20.8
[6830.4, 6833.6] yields 21.6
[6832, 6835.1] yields 22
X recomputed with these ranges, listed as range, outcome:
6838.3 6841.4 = 22.8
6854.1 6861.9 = 21.2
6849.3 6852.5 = 22.1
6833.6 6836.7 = 22.2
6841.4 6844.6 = 22.4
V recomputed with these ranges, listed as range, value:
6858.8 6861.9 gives 20.6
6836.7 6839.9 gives 22.9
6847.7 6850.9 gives 22.3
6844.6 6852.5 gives 21.8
